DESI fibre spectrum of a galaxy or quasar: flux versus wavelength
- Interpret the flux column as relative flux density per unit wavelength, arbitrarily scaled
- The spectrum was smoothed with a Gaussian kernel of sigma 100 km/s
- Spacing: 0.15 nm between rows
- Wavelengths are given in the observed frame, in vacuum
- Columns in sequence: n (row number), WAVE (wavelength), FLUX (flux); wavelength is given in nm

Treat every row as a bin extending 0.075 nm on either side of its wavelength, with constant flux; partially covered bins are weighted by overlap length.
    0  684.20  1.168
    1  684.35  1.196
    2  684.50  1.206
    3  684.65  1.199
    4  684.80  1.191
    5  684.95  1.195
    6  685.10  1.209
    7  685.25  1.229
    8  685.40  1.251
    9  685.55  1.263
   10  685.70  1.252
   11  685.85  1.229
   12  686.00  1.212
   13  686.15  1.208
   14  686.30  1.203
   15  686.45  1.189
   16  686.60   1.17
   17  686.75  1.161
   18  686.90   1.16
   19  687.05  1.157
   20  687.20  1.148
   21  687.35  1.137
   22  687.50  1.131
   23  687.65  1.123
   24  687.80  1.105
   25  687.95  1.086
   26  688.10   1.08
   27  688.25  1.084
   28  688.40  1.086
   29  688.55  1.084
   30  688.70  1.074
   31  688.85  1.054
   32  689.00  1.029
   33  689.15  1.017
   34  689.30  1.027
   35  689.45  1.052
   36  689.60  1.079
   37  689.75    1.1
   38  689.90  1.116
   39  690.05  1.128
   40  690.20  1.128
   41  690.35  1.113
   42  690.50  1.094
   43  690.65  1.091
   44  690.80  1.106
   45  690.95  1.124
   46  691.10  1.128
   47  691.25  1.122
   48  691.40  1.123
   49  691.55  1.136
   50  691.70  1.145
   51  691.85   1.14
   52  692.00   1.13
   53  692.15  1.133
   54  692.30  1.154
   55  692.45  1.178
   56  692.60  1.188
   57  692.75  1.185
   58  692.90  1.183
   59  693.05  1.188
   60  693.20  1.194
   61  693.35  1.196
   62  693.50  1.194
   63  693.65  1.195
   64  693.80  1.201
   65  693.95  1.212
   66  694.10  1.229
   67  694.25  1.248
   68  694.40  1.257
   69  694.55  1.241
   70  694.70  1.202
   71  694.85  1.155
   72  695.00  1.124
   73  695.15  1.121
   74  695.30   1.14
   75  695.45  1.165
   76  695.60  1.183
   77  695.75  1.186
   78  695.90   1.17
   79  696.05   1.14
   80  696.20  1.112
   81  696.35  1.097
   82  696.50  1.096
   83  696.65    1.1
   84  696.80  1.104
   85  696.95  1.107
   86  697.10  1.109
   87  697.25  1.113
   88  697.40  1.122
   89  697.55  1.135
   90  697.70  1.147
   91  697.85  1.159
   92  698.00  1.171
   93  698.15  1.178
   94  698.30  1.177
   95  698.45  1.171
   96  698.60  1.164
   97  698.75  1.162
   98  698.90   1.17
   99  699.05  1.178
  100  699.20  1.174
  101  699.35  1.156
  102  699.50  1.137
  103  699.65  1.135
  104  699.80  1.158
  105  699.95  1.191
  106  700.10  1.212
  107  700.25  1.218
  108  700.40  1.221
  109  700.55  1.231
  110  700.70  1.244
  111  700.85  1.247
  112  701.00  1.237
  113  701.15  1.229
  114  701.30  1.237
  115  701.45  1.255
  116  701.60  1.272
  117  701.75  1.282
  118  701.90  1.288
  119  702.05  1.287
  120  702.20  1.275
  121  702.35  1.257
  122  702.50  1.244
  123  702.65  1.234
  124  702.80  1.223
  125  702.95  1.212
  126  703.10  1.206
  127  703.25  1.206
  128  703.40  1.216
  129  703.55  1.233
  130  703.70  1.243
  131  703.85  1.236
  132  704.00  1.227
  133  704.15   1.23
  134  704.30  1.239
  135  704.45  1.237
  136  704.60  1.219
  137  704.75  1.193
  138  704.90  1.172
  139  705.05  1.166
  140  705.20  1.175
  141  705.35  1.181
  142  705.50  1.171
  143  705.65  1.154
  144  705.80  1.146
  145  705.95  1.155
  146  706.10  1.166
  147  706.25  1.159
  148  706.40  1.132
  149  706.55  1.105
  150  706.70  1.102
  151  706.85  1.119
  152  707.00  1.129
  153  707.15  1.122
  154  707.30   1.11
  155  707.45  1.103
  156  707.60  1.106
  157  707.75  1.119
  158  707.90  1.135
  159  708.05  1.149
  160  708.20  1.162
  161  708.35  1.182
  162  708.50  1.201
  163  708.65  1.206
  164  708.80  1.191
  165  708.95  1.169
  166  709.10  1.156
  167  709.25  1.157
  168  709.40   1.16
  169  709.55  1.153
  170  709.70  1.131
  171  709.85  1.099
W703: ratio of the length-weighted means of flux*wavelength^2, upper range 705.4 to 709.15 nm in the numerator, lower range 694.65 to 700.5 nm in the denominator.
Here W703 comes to 1.02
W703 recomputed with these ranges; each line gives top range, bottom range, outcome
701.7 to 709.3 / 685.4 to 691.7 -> 1.11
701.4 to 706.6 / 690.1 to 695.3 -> 1.08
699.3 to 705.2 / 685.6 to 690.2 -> 1.13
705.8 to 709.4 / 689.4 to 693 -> 1.06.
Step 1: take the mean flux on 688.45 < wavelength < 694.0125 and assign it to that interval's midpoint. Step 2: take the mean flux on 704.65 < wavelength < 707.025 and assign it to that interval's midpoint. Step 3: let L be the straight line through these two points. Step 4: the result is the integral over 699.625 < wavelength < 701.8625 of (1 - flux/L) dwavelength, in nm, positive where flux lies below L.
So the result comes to -0.16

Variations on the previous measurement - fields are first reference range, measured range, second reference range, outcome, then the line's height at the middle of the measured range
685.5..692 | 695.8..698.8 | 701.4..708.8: 0.06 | 1.16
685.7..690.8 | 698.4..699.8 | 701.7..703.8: 0.06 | 1.21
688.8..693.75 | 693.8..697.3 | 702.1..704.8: 0.01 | 1.16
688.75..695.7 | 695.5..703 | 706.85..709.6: -0.26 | 1.15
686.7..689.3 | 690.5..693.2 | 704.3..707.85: -0.08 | 1.11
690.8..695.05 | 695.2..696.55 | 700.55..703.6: 0.06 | 1.2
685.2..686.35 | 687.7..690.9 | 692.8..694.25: 0.35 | 1.22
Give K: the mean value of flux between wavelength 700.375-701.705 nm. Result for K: 1.24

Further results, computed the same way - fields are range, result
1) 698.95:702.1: 1.22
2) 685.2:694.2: 1.14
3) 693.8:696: 1.19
